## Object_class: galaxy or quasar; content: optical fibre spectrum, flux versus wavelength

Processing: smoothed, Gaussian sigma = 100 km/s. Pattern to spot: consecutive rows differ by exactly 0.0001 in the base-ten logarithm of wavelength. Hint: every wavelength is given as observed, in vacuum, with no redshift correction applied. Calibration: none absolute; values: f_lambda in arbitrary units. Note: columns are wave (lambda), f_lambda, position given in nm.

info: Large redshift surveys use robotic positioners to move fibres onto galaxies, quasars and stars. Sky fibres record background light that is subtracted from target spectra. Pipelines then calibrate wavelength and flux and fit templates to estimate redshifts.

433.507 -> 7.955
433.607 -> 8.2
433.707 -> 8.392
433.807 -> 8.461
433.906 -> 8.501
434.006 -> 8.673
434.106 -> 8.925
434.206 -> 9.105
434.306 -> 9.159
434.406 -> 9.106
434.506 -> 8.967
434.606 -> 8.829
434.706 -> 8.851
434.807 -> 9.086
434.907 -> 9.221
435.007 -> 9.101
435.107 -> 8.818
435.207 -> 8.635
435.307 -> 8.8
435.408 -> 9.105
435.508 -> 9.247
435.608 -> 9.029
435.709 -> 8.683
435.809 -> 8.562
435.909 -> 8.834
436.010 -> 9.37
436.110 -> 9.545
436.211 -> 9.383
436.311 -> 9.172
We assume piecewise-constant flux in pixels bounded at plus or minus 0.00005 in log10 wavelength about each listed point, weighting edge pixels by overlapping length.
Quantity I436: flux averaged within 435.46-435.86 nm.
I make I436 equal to 8.88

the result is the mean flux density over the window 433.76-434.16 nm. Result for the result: 8.66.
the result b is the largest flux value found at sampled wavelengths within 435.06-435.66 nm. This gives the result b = 9.247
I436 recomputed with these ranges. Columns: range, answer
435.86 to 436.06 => 9.09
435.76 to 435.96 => 8.69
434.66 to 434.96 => 9.04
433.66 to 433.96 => 8.47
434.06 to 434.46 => 9.07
